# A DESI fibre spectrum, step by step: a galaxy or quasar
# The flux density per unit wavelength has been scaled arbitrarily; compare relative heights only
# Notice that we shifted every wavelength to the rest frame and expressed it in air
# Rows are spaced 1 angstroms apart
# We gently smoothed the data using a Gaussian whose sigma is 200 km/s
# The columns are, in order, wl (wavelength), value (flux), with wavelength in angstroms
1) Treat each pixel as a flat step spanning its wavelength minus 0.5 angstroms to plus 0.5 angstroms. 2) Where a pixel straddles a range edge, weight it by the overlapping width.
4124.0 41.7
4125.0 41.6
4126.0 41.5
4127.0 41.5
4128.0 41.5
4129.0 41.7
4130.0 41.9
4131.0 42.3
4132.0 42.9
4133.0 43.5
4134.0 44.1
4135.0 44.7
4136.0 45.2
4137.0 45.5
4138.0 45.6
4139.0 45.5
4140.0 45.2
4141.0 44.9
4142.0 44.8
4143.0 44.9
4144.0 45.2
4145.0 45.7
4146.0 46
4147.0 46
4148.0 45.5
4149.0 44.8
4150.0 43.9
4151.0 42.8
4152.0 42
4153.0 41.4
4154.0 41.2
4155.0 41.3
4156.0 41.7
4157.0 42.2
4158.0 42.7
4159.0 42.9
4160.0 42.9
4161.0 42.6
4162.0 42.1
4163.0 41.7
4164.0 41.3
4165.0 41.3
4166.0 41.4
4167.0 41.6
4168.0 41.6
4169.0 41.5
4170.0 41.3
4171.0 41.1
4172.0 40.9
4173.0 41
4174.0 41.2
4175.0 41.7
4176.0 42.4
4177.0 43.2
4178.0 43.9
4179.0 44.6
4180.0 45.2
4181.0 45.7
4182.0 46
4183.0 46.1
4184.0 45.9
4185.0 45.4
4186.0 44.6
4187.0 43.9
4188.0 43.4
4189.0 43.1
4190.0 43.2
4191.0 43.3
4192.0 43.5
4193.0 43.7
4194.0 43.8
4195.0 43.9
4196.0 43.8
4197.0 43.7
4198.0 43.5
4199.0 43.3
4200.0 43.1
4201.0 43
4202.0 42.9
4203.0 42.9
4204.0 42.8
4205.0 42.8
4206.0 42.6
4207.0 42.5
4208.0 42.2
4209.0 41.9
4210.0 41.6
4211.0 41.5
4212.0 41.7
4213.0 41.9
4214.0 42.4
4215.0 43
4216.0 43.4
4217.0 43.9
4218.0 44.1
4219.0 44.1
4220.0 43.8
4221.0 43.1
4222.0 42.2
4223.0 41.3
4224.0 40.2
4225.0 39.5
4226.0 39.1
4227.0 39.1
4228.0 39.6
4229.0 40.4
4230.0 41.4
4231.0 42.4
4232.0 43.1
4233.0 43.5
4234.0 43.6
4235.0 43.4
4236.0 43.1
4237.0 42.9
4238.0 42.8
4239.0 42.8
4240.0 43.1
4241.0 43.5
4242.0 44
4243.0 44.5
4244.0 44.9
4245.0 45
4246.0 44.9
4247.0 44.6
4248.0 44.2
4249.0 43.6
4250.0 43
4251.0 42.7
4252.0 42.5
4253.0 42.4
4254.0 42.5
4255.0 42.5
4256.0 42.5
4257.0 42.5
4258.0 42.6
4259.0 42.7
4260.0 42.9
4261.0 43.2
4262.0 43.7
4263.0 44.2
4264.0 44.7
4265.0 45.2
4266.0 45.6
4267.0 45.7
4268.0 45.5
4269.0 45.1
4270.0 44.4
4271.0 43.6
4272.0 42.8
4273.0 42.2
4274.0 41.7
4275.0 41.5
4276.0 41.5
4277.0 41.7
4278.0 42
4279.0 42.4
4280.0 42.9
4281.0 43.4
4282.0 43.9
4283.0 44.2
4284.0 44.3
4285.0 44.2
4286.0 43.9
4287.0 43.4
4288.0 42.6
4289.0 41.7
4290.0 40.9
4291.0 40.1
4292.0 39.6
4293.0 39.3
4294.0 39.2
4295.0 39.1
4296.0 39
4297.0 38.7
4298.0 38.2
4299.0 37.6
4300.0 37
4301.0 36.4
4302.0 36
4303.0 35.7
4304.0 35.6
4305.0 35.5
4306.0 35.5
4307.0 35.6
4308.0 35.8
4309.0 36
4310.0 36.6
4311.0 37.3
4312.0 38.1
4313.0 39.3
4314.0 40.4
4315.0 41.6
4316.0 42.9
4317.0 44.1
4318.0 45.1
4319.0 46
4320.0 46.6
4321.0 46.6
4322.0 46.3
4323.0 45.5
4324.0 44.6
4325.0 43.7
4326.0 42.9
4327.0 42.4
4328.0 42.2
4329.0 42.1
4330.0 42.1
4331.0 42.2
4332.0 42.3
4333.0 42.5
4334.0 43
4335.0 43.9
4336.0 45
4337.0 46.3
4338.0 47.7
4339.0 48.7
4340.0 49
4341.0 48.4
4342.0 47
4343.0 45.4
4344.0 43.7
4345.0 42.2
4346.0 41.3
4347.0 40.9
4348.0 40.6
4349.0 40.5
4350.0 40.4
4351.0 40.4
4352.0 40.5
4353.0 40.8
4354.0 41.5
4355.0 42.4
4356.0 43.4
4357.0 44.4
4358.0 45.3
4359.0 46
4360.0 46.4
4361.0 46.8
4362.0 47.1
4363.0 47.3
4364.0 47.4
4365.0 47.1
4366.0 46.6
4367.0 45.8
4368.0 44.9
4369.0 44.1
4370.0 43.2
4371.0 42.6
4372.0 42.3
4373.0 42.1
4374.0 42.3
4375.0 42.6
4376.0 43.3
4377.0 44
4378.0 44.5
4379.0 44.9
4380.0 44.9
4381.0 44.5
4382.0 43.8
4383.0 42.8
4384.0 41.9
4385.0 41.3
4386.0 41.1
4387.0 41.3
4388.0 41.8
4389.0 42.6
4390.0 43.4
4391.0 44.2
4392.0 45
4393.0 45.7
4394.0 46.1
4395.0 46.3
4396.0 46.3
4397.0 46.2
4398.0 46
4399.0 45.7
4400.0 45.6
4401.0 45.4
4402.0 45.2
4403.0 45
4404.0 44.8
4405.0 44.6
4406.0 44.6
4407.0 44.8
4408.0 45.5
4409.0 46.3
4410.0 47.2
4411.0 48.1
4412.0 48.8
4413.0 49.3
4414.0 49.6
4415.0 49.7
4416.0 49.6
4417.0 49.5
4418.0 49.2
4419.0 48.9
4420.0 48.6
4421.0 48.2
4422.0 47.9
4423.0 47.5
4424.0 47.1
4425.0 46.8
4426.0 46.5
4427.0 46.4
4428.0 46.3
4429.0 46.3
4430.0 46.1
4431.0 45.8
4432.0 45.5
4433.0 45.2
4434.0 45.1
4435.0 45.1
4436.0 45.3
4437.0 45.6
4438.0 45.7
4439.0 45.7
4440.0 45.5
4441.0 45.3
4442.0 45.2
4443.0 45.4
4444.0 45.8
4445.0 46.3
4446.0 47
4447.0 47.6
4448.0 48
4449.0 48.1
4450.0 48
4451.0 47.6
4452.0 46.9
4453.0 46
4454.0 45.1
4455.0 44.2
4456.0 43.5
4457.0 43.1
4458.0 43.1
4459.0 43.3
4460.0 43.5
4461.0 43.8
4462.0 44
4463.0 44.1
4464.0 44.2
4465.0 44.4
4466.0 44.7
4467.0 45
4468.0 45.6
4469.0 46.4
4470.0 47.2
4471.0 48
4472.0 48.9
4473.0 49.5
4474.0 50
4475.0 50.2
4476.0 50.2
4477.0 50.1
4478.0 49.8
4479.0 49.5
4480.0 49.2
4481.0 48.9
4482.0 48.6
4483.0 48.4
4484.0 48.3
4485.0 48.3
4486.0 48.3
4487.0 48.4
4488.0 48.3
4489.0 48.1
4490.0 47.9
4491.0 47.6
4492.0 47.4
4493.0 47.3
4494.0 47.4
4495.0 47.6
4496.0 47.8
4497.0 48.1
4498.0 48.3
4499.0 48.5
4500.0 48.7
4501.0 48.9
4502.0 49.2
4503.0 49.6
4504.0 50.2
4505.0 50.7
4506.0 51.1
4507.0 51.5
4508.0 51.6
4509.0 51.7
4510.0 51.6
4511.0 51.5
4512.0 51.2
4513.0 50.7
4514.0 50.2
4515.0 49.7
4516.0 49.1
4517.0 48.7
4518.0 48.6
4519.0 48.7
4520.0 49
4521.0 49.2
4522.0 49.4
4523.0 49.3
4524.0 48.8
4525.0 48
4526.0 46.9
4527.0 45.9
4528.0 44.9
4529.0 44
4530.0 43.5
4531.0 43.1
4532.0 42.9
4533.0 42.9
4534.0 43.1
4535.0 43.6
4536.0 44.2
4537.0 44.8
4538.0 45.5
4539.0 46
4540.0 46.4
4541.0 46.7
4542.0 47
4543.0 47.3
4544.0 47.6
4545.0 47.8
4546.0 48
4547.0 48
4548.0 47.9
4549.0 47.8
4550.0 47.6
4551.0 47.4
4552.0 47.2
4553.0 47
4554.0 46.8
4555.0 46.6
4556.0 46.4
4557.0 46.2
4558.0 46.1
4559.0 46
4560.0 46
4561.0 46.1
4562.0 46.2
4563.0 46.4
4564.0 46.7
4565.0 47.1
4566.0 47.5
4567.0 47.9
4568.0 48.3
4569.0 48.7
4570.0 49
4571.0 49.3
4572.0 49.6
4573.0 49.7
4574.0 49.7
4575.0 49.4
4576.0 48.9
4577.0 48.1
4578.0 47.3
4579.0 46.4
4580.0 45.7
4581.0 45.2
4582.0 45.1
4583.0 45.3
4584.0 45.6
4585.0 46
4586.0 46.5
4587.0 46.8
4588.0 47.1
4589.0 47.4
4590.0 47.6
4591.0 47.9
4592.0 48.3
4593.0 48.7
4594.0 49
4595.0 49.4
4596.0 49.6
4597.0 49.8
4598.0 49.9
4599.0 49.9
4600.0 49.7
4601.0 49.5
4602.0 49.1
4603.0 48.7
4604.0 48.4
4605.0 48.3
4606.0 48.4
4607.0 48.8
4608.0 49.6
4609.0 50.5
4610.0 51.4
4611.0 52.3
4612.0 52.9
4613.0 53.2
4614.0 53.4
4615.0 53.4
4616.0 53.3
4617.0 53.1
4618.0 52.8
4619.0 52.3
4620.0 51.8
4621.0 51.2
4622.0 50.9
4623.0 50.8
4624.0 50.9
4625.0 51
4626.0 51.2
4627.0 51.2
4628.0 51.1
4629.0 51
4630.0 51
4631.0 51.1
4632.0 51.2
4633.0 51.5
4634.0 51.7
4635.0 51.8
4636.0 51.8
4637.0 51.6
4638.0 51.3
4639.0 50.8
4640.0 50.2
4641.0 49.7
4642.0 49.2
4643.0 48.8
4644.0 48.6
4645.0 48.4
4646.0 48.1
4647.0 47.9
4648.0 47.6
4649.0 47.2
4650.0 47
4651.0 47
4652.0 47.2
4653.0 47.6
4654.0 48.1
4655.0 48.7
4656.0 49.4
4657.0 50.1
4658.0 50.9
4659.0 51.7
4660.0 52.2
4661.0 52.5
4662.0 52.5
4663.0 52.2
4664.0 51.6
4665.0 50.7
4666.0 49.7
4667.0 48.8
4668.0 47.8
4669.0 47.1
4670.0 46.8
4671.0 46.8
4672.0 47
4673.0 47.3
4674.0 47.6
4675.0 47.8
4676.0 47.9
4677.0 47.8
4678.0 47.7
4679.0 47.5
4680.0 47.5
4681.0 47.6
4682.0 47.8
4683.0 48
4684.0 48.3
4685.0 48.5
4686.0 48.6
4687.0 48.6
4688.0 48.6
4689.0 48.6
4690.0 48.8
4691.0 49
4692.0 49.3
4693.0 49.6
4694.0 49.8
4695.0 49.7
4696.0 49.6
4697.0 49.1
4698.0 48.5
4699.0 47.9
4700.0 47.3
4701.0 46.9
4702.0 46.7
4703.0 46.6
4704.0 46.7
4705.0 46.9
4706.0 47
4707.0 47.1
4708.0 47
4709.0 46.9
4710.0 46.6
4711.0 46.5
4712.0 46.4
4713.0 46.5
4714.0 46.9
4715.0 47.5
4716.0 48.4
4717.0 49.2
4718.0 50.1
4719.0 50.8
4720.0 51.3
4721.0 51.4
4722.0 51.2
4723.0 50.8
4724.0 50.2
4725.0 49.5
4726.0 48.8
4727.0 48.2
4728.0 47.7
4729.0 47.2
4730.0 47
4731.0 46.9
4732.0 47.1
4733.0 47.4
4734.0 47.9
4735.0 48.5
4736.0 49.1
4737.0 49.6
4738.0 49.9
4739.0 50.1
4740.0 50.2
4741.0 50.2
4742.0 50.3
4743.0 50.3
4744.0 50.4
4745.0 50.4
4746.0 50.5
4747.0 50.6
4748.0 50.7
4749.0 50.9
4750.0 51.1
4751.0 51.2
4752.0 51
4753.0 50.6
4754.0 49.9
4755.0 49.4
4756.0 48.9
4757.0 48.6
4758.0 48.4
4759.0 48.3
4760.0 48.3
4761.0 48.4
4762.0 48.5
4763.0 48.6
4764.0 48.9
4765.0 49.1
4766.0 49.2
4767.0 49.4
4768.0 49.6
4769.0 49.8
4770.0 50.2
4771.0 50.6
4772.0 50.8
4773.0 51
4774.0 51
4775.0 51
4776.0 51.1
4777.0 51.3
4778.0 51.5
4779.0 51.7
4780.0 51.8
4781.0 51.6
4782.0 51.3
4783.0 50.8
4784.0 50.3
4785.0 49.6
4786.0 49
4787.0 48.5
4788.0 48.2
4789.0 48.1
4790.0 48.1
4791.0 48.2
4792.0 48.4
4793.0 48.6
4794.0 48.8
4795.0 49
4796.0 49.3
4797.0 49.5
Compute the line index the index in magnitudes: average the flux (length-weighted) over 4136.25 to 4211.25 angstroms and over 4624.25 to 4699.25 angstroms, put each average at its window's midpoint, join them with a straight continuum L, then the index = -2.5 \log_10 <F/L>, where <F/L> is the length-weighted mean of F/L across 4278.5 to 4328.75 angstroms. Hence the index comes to 0.10 mag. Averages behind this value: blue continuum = 43.3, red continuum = 49.3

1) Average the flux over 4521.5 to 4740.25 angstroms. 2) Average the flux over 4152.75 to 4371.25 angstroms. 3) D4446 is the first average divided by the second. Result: 1.14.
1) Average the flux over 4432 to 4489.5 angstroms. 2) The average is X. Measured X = 46.6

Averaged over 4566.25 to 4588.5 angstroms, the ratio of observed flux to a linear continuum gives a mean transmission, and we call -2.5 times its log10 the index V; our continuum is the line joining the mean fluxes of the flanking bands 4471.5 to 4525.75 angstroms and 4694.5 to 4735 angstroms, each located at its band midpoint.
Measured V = 0.03 mag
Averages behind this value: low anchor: 49.2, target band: 47.5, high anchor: 48.1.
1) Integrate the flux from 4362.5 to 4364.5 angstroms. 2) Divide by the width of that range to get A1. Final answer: 47.3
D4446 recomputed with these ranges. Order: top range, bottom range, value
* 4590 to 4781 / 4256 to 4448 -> 1.13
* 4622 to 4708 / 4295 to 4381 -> 1.15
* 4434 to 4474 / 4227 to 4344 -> 1.08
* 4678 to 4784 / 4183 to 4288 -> 1.14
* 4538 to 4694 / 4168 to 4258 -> 1.14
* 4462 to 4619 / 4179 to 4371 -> 1.13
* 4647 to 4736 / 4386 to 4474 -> 1.05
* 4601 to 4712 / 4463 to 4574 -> 1.03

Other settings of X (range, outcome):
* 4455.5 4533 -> 47.8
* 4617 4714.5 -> 49.1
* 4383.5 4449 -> 46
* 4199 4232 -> 42.1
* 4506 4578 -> 47.6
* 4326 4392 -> 43.7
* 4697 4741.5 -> 48.3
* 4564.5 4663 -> 49.5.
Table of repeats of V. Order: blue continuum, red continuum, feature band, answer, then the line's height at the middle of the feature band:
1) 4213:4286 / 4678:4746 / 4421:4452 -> -0.026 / 45.3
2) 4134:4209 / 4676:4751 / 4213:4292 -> 0.031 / 44.2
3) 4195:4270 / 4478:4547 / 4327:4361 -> 0.033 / 45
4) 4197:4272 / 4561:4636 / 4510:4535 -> 0.013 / 48.1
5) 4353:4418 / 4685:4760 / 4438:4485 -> -0.016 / 45.9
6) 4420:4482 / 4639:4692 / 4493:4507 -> -0.045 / 47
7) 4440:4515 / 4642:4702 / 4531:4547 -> 0.056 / 48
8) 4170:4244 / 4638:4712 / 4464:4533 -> -0.044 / 46.4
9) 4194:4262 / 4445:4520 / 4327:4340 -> 0.019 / 44.9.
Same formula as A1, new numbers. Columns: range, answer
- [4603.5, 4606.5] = 48.4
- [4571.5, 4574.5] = 49.7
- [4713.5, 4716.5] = 47.6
